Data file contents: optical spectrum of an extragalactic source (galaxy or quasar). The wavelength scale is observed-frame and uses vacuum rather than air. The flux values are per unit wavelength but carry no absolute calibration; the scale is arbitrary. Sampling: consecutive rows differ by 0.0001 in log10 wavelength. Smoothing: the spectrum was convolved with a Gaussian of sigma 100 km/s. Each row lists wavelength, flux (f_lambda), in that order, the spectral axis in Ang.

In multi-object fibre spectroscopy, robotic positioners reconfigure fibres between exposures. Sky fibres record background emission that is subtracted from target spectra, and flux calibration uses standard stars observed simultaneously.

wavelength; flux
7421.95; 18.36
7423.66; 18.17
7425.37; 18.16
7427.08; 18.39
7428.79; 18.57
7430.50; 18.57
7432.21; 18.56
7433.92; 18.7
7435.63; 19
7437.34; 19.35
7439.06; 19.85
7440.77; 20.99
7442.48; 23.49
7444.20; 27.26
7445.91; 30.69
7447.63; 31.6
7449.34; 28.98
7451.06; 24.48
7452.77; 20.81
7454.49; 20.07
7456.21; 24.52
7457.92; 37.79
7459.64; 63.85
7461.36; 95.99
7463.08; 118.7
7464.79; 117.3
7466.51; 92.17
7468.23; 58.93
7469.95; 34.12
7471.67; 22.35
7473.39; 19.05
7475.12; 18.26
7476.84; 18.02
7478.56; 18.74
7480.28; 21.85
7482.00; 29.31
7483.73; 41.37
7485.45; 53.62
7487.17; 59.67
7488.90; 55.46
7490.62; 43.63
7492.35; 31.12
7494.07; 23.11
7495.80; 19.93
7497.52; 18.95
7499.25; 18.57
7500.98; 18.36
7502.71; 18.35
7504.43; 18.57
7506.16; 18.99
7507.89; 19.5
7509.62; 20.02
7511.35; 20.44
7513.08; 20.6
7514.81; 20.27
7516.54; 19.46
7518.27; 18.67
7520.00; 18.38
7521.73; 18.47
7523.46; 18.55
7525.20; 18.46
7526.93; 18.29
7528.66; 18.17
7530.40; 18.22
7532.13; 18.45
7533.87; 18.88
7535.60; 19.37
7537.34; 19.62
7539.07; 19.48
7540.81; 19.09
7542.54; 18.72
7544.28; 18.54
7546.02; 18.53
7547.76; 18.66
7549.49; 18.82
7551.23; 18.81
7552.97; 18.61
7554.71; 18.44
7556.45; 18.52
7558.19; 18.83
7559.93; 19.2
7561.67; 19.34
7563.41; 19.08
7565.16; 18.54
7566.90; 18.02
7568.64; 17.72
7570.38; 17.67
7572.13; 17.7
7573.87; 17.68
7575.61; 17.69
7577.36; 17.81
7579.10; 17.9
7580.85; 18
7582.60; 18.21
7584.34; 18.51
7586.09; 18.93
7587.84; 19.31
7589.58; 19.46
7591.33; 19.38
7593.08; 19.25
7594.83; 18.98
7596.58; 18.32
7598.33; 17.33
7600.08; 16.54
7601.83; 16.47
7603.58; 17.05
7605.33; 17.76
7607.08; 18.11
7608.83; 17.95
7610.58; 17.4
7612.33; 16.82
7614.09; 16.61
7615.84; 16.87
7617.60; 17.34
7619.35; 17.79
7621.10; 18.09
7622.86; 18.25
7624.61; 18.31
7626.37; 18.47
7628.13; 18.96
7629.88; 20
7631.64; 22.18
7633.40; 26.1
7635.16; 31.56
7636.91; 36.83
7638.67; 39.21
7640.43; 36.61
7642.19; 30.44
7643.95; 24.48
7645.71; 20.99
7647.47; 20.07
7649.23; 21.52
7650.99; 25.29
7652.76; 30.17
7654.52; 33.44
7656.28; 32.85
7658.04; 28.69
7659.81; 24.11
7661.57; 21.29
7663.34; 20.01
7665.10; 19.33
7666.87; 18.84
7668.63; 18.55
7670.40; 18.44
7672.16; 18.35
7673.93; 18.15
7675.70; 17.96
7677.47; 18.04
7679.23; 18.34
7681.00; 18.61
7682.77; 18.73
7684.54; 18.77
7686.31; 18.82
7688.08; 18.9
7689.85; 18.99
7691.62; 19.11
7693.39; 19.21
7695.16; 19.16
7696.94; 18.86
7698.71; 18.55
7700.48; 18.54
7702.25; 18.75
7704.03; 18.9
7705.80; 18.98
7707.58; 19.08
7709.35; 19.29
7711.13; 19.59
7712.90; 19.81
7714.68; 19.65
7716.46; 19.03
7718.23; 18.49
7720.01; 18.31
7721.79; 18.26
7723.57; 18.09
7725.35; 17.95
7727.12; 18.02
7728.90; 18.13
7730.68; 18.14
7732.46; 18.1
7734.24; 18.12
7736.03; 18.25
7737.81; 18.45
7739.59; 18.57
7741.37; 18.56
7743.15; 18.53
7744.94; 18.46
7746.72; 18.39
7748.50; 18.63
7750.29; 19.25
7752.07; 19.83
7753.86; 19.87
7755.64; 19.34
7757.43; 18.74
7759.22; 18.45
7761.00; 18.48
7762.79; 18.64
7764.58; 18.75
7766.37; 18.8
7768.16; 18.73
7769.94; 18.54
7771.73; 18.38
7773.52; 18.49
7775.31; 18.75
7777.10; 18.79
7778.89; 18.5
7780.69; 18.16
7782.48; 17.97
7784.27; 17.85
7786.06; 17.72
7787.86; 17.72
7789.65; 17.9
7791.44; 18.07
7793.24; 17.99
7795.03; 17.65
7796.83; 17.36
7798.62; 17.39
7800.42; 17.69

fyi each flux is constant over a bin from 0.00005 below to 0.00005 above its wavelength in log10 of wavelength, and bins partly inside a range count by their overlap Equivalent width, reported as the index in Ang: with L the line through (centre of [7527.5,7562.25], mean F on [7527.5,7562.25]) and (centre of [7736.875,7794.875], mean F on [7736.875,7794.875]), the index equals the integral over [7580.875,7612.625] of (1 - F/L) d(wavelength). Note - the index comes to 1.1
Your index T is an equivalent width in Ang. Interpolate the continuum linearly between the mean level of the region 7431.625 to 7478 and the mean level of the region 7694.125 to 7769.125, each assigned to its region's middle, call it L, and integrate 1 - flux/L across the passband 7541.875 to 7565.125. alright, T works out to 9.4 Ang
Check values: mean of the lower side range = 38.7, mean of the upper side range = 18.7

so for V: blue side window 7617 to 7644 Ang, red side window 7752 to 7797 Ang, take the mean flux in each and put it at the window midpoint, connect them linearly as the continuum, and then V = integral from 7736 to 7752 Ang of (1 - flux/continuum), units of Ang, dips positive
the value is 0.90 Ang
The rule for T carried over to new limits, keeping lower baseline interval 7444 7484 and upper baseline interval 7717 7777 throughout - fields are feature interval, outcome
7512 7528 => 8.0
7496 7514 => 9.1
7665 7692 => 6.4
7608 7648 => 8.1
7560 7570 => 4.5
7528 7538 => 4.9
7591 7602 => 4.7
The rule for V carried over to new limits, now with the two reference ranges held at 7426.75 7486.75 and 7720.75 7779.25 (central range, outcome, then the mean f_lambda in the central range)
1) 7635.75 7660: -4.1 Ang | 29.1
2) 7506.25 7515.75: 3.8 Ang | 20.1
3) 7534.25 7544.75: 4.1 Ang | 19.2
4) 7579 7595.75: 5.7 Ang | 18.8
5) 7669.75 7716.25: 6.7 Ang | 18.8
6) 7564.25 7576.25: 4.7 Ang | 17.9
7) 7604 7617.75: 4.9 Ang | 17.3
